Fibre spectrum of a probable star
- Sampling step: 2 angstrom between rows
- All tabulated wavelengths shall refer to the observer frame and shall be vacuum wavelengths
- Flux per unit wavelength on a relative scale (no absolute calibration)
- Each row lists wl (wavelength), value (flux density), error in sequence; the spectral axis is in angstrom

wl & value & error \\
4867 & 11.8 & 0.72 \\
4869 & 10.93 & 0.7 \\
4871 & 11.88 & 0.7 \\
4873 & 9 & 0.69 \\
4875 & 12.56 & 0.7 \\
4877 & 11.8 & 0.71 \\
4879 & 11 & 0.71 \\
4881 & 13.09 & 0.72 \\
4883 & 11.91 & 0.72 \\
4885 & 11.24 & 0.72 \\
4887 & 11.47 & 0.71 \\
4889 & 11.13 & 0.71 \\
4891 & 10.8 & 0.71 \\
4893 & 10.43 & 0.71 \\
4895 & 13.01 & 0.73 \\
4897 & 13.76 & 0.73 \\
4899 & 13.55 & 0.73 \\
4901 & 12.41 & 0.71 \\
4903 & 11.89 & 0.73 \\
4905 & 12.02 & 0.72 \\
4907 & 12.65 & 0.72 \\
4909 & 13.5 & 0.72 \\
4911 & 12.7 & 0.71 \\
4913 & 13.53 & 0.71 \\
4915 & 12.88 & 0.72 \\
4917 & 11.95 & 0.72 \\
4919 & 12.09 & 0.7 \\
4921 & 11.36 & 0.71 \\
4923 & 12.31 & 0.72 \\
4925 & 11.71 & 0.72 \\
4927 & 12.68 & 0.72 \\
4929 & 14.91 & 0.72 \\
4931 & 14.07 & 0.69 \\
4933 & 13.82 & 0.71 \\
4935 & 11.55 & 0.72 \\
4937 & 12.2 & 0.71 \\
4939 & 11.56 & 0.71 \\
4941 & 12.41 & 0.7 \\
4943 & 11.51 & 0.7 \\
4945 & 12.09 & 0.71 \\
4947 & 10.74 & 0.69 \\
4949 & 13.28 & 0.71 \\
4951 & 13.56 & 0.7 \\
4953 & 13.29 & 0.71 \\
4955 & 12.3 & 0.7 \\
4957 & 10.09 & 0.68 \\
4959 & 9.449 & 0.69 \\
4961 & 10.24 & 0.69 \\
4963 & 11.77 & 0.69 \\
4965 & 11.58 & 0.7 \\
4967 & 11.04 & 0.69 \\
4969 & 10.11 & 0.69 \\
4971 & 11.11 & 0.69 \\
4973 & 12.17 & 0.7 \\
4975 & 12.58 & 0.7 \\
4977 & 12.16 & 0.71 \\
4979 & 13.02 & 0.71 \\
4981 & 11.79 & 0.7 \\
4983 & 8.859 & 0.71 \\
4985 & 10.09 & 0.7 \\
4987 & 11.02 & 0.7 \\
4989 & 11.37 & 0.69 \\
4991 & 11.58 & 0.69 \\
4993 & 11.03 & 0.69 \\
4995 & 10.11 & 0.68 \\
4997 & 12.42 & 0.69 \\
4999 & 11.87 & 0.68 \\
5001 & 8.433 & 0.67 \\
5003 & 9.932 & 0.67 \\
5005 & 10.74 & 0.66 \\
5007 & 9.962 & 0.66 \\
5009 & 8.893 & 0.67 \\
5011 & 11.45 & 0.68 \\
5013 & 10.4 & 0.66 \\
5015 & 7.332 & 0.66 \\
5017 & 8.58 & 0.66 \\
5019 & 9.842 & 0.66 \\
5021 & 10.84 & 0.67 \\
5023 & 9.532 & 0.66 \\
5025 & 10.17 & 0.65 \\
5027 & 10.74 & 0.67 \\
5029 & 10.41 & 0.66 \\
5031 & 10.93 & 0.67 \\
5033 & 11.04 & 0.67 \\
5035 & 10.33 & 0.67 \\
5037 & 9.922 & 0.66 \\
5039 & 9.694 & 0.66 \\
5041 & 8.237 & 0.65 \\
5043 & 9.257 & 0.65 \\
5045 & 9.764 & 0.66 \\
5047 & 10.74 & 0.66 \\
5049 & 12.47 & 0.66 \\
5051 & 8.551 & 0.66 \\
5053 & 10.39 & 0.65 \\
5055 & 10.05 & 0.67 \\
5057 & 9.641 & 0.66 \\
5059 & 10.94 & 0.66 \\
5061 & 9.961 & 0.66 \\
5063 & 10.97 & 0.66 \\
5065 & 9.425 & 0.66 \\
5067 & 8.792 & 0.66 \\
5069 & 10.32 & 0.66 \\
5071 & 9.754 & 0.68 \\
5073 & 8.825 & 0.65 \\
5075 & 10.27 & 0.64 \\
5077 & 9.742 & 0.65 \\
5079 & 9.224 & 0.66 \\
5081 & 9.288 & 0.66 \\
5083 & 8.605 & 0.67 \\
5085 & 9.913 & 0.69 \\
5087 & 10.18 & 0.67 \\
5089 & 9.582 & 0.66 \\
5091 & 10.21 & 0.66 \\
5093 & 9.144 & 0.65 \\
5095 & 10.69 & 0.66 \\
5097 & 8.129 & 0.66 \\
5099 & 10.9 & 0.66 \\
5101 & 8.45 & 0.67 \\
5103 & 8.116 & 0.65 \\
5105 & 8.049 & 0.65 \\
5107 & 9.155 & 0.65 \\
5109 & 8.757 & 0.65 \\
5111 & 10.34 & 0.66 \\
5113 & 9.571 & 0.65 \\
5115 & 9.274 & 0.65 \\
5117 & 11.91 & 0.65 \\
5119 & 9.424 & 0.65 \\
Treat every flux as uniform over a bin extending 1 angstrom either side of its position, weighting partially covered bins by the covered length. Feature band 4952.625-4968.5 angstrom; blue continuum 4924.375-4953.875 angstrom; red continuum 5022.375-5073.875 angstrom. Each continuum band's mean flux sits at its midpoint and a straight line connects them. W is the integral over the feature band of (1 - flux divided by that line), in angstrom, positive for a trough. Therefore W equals 1.3 angstrom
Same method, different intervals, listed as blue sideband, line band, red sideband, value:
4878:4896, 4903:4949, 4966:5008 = -4.53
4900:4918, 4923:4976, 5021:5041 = -0.75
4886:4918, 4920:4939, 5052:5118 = -1.15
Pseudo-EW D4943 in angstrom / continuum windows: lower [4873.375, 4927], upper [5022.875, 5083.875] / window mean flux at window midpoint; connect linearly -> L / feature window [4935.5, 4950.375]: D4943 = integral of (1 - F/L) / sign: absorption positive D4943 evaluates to -0.59 angstrom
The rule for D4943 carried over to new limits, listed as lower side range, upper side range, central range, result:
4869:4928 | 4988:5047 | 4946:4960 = -0.77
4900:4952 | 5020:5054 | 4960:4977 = 0.35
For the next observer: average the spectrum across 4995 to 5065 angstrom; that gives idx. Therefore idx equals 10.1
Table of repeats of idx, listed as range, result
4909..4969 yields 12.1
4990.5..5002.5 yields 10.8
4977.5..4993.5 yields 11.1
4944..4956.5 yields 12.4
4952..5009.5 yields 11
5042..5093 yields 9.86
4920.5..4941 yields 12.6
